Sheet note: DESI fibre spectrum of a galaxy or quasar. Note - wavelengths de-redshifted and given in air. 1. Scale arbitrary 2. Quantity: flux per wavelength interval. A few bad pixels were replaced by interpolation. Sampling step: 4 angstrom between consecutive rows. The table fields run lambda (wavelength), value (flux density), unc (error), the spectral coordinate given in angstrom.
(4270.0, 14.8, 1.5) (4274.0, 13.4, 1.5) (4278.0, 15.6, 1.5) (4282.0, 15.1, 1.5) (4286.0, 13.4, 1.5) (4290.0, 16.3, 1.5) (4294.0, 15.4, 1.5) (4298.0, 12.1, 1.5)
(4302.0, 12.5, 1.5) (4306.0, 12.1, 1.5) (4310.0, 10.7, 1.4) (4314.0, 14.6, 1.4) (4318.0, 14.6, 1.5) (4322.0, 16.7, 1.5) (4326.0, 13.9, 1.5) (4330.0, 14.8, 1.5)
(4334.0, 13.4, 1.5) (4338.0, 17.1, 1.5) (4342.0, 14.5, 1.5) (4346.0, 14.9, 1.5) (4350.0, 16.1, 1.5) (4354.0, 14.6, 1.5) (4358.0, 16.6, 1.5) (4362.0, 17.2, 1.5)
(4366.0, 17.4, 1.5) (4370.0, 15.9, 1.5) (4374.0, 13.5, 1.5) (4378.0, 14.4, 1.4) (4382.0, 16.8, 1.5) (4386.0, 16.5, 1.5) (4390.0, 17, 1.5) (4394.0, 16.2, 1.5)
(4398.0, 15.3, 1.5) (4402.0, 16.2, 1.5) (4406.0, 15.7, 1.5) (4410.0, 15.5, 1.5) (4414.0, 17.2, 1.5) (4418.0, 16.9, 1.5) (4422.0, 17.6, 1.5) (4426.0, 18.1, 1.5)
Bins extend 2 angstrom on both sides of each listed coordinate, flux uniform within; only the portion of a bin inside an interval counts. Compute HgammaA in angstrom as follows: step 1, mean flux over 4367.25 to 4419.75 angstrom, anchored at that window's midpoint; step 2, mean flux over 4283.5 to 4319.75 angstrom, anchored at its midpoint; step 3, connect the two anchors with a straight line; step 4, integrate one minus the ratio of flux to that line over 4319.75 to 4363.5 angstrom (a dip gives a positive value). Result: -2.5 angstrom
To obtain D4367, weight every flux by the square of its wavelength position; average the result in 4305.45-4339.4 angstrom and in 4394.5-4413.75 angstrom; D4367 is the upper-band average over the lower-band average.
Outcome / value 1.15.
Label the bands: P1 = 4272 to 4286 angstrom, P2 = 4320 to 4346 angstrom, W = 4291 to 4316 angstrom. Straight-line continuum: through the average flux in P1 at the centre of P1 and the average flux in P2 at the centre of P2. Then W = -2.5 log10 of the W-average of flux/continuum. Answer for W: 0.13 mag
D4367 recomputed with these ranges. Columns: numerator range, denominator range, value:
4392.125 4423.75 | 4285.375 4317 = 1.28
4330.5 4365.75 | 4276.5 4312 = 1.17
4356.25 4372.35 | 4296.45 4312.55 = 1.44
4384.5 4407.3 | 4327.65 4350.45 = 1.10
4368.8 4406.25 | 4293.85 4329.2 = 1.20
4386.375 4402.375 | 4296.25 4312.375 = 1.42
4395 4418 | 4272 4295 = 1.15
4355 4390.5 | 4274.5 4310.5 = 1.21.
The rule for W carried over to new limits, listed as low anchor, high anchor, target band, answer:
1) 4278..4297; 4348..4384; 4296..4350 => 0.10 mag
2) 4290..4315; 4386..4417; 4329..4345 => -0.06 mag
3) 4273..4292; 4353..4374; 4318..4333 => 0.04 mag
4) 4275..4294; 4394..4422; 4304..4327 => 0.12 mag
